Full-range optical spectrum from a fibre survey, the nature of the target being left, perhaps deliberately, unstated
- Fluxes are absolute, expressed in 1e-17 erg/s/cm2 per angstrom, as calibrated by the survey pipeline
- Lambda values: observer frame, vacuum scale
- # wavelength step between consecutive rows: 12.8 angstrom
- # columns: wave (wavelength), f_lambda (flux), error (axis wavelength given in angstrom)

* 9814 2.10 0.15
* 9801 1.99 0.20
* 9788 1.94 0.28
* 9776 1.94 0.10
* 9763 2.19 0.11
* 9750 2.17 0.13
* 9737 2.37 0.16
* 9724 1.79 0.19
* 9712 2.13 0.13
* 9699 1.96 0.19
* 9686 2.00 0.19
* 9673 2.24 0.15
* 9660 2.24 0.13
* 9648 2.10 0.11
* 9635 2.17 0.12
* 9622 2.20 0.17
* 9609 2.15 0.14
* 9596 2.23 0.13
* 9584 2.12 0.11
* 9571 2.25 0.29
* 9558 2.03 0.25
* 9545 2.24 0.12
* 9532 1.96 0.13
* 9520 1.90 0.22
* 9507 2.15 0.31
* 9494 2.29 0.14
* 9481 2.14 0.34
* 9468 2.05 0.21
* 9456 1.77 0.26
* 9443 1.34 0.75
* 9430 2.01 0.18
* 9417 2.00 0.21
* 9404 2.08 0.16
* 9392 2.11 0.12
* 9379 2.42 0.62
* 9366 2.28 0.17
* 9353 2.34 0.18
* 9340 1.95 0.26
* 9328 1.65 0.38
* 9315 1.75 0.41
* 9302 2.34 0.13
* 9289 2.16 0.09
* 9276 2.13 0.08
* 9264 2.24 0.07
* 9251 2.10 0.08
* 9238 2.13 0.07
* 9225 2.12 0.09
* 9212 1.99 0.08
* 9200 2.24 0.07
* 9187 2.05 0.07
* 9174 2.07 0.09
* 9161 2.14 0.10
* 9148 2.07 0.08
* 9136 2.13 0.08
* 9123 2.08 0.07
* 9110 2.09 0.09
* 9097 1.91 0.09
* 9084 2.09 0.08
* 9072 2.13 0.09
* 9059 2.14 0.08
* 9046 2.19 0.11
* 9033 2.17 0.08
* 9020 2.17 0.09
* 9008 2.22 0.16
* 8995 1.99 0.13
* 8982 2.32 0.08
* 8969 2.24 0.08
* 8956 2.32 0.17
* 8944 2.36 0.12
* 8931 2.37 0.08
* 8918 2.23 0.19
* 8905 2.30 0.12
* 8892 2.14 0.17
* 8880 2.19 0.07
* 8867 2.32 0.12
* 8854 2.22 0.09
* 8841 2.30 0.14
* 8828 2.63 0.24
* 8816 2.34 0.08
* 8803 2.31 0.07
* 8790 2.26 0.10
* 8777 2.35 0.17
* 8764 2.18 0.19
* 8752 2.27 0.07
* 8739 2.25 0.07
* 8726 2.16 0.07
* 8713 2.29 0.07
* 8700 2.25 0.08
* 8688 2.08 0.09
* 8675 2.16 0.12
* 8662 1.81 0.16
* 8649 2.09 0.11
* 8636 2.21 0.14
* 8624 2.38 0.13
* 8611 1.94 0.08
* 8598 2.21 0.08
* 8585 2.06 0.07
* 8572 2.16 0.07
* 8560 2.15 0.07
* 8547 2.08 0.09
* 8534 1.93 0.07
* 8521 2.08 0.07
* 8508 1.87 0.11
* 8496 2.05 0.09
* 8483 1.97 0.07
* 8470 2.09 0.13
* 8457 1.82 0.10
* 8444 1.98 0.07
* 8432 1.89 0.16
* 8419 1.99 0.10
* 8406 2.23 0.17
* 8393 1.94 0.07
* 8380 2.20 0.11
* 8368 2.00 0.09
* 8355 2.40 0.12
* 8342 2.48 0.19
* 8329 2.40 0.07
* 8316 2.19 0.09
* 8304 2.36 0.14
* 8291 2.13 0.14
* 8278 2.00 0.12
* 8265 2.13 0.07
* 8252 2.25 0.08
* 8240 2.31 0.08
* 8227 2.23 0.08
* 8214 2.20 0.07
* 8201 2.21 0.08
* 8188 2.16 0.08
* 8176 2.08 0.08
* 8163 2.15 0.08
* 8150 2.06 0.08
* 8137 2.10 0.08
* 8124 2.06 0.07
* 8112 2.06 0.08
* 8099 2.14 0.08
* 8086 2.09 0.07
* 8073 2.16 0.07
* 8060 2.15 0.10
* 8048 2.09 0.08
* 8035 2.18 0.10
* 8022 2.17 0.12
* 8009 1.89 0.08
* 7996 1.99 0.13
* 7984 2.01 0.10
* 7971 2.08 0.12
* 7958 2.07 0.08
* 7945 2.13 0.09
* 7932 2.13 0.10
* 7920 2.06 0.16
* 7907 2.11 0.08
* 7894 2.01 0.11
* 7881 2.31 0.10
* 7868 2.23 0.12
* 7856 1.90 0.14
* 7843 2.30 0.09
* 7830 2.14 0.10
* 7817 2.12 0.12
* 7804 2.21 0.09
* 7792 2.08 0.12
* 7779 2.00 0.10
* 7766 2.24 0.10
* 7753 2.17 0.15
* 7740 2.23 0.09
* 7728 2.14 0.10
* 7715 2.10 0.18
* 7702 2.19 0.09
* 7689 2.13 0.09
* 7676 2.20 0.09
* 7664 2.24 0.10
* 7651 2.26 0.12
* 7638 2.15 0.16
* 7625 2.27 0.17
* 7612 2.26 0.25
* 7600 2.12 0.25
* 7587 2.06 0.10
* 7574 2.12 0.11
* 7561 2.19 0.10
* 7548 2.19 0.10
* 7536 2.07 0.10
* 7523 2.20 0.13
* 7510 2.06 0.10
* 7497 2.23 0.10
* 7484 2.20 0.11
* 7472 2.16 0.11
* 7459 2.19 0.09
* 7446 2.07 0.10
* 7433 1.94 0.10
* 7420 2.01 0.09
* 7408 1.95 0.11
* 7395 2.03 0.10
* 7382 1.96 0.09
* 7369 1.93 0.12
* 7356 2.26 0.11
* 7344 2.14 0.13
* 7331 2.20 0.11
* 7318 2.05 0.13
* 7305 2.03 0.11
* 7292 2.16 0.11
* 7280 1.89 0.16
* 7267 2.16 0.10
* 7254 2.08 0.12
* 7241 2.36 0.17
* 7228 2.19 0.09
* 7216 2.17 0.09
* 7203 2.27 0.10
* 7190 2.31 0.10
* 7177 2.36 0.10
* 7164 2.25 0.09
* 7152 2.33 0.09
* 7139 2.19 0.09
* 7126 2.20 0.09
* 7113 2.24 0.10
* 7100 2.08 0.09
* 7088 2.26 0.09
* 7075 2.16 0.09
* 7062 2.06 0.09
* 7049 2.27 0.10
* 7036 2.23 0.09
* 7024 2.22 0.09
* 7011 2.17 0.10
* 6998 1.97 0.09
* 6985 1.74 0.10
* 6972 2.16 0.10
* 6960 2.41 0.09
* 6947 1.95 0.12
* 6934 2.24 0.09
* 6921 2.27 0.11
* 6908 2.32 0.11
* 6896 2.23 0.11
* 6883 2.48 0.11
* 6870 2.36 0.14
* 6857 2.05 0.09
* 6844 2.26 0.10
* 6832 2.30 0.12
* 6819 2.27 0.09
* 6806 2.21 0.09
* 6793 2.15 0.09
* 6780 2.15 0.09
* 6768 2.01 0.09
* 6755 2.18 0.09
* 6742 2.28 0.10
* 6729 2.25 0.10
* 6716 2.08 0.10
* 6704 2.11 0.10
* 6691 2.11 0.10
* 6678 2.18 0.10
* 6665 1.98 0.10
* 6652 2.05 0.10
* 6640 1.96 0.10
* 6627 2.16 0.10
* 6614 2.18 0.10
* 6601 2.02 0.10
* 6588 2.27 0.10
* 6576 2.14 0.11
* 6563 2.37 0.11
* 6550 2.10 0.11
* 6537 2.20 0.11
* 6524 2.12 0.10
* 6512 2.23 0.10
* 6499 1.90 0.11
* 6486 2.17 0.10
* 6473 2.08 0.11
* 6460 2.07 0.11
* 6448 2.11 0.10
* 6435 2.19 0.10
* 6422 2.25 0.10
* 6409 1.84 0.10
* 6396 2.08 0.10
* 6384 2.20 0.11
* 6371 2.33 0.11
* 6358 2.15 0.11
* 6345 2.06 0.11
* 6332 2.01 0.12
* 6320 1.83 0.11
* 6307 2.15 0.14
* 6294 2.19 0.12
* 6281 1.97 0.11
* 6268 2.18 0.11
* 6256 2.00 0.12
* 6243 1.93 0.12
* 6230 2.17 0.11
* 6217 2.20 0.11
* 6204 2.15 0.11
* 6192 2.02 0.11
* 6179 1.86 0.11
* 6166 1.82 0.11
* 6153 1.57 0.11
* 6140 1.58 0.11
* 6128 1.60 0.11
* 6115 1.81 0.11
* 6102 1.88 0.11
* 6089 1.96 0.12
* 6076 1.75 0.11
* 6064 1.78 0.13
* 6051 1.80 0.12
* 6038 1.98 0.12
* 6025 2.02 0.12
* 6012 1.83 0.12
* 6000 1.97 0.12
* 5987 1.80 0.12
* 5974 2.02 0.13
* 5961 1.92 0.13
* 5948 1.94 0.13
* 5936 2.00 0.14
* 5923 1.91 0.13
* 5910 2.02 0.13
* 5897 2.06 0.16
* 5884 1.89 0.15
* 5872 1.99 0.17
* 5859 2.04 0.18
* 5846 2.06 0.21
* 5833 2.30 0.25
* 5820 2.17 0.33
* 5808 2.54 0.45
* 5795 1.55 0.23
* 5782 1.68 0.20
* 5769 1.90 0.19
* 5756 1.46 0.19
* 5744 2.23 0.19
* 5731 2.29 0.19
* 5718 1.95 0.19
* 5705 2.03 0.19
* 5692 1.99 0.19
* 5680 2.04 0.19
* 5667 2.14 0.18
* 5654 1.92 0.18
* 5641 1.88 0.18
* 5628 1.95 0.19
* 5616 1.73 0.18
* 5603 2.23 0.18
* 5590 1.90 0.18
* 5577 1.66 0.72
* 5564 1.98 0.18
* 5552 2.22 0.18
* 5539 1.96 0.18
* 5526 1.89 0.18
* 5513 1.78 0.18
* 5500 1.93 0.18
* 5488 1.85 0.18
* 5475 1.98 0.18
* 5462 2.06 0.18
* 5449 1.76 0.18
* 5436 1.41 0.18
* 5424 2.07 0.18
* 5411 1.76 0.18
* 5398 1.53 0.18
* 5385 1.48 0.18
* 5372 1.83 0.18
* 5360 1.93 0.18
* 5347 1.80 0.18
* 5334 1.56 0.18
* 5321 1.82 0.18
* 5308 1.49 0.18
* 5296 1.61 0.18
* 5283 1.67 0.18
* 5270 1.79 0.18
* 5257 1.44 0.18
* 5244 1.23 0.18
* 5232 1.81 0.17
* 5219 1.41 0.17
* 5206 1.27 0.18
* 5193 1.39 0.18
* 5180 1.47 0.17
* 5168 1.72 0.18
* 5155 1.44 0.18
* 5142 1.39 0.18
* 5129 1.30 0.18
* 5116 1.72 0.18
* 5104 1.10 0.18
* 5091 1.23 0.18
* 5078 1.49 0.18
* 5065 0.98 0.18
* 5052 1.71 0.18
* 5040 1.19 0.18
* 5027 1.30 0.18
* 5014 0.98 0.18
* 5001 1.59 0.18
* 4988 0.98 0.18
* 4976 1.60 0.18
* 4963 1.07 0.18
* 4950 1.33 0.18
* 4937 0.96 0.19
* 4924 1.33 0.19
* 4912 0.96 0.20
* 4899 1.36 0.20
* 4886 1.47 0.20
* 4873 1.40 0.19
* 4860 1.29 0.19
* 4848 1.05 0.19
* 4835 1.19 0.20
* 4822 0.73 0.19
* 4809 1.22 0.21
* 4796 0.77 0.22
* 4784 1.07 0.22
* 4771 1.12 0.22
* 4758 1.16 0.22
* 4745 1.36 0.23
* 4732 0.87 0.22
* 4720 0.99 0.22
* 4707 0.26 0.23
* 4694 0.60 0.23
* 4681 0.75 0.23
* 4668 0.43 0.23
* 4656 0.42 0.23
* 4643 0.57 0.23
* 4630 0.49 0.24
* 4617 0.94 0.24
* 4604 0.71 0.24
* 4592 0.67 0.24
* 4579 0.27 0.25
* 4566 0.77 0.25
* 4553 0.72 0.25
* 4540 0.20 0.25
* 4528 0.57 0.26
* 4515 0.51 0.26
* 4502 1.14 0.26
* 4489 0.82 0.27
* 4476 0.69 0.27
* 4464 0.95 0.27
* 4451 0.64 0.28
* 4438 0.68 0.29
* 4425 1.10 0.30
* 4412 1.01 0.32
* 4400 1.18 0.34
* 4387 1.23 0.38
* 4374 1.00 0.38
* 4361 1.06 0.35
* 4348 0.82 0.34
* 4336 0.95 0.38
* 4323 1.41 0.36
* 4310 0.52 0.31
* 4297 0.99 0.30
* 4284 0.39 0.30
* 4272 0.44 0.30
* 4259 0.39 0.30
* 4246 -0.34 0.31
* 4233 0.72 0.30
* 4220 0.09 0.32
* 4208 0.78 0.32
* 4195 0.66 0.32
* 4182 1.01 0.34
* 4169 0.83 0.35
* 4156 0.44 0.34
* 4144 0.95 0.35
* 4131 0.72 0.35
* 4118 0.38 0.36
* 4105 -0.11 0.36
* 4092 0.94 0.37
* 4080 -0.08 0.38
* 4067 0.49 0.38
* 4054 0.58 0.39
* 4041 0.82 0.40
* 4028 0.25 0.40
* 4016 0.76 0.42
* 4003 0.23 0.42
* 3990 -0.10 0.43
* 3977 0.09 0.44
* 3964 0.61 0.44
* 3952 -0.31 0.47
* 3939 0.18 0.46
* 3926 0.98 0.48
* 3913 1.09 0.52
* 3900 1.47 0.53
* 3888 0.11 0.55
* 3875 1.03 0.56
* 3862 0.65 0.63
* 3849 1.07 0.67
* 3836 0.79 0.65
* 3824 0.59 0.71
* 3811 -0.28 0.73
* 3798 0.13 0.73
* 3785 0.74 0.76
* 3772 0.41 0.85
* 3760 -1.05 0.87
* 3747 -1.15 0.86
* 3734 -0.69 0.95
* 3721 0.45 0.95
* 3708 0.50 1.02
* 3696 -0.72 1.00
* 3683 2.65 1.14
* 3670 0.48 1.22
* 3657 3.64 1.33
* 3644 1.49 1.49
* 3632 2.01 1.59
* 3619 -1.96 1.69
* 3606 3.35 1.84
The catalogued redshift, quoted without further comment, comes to 0.19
